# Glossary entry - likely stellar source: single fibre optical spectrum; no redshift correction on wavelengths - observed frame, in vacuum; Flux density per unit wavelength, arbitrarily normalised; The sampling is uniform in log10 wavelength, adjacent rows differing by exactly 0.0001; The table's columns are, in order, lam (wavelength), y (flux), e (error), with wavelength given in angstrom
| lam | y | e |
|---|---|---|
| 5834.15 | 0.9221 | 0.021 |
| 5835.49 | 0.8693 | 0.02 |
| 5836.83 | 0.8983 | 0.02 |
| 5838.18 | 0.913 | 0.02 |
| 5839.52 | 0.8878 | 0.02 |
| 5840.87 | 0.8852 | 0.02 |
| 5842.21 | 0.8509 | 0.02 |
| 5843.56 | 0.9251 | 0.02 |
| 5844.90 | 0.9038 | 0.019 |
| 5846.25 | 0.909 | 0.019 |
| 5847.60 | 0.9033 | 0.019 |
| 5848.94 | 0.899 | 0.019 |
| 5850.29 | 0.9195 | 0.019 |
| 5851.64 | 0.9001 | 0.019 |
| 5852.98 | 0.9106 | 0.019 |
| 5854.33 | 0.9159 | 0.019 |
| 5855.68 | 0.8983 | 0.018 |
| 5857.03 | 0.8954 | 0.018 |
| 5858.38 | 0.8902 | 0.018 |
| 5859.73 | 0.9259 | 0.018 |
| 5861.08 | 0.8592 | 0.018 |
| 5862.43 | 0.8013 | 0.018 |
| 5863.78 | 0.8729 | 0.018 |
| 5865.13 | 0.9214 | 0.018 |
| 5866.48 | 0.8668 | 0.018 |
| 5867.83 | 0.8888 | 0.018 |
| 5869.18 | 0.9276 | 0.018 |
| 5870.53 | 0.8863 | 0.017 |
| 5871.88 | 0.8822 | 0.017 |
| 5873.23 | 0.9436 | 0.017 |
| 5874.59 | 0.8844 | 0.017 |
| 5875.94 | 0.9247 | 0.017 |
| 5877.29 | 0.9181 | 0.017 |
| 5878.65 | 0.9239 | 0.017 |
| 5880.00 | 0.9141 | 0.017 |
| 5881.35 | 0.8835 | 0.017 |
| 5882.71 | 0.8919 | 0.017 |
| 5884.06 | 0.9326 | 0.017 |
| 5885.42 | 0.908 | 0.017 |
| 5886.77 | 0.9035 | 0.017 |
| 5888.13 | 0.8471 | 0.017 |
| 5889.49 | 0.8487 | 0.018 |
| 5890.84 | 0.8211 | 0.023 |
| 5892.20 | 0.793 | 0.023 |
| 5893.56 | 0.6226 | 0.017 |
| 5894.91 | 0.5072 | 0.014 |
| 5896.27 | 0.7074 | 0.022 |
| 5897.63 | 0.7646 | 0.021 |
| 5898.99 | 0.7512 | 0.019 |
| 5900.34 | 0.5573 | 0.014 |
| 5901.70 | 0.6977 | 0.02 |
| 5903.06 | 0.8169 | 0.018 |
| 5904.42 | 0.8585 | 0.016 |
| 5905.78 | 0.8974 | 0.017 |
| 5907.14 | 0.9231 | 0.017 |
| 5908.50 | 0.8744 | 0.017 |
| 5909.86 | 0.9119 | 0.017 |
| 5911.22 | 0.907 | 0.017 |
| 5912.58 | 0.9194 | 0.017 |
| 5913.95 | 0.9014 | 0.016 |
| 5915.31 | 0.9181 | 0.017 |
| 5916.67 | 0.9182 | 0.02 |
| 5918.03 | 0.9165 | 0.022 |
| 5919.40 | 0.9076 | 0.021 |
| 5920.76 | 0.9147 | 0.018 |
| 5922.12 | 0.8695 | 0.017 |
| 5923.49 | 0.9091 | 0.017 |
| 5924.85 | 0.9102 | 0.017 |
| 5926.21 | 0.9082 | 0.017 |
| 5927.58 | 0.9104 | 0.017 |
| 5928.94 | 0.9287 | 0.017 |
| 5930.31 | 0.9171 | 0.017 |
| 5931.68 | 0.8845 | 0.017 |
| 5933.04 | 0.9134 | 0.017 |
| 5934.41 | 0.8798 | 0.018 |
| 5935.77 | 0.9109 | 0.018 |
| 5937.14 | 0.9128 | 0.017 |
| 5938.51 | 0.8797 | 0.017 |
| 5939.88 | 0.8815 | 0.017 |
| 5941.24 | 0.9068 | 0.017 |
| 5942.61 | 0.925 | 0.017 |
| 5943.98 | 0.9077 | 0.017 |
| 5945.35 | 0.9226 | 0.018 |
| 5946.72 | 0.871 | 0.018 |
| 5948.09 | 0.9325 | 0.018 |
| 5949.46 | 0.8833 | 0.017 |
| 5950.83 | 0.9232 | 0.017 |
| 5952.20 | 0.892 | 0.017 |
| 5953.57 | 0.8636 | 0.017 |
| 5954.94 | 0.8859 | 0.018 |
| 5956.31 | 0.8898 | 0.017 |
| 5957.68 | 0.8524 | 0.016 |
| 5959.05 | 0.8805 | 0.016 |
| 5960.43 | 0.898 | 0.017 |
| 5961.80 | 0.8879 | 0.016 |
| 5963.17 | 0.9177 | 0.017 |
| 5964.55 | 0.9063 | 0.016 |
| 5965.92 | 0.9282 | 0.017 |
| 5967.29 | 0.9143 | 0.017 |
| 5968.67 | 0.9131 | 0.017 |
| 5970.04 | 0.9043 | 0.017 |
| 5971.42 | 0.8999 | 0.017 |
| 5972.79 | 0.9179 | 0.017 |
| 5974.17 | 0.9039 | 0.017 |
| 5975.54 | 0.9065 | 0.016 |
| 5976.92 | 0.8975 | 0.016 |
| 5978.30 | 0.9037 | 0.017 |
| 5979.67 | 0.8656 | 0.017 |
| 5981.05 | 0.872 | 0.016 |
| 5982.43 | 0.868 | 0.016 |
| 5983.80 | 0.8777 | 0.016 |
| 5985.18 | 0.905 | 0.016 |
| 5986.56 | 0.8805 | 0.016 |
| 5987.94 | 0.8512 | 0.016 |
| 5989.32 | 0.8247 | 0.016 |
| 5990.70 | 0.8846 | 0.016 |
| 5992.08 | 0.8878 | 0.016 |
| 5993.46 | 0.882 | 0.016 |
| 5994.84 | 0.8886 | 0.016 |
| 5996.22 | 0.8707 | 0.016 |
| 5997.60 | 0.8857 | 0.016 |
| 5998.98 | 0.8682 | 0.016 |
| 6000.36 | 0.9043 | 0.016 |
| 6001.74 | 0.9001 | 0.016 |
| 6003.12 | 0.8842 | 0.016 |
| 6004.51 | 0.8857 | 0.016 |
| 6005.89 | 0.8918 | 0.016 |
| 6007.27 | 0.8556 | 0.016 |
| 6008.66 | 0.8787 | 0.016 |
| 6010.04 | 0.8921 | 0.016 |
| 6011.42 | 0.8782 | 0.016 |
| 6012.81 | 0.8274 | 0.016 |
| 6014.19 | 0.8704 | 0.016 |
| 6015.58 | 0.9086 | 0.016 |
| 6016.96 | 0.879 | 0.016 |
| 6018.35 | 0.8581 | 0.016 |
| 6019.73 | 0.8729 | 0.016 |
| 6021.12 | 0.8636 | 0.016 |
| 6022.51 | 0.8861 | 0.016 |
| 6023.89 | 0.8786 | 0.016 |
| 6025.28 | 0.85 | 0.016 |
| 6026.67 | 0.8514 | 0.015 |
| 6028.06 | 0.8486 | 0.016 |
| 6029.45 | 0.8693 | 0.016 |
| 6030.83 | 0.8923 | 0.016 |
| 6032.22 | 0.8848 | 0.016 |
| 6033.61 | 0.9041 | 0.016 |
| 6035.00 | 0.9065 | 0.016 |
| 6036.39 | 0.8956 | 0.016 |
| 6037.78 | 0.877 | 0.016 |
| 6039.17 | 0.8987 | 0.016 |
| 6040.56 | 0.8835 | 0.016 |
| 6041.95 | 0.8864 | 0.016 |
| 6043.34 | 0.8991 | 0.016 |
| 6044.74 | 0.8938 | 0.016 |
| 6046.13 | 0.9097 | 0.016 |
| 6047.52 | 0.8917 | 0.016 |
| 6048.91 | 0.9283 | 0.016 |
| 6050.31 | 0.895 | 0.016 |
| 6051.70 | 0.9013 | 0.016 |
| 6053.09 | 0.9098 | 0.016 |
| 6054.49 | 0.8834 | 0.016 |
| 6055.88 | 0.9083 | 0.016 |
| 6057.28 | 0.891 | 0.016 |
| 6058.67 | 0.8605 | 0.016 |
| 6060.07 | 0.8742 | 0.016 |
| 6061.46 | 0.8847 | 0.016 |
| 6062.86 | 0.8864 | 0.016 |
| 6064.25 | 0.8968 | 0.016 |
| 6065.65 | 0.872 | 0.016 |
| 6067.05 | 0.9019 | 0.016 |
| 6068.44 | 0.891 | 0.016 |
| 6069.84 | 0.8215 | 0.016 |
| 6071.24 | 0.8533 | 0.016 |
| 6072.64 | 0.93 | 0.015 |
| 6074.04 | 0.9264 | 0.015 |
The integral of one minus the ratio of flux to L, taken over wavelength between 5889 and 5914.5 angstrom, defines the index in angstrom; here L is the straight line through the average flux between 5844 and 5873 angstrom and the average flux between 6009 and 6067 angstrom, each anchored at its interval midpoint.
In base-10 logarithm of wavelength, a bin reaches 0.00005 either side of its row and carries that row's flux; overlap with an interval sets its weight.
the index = 2.9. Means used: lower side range 0.895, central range 0.793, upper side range 0.884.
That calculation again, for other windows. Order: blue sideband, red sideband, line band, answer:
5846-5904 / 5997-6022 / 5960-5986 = -0.8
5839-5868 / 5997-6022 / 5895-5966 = 0.7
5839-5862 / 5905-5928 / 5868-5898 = 1.8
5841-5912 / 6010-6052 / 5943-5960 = -0.4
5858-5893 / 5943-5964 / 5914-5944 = -0.5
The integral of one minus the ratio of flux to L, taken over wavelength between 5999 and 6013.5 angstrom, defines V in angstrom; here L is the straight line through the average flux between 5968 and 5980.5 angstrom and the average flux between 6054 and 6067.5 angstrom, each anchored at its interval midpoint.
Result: 0.3 angstrom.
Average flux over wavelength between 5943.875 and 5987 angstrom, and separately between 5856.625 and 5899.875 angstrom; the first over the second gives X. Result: 1.1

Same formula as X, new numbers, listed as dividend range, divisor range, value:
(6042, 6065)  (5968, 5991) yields 1.01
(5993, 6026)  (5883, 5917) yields 1.07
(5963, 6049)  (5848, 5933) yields 1.02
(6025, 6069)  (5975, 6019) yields 1.01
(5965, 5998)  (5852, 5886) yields 0.99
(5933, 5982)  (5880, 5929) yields 1.06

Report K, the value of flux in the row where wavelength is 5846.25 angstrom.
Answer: 0.909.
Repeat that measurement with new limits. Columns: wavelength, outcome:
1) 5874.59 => 0.8844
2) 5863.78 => 0.8729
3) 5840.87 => 0.8852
